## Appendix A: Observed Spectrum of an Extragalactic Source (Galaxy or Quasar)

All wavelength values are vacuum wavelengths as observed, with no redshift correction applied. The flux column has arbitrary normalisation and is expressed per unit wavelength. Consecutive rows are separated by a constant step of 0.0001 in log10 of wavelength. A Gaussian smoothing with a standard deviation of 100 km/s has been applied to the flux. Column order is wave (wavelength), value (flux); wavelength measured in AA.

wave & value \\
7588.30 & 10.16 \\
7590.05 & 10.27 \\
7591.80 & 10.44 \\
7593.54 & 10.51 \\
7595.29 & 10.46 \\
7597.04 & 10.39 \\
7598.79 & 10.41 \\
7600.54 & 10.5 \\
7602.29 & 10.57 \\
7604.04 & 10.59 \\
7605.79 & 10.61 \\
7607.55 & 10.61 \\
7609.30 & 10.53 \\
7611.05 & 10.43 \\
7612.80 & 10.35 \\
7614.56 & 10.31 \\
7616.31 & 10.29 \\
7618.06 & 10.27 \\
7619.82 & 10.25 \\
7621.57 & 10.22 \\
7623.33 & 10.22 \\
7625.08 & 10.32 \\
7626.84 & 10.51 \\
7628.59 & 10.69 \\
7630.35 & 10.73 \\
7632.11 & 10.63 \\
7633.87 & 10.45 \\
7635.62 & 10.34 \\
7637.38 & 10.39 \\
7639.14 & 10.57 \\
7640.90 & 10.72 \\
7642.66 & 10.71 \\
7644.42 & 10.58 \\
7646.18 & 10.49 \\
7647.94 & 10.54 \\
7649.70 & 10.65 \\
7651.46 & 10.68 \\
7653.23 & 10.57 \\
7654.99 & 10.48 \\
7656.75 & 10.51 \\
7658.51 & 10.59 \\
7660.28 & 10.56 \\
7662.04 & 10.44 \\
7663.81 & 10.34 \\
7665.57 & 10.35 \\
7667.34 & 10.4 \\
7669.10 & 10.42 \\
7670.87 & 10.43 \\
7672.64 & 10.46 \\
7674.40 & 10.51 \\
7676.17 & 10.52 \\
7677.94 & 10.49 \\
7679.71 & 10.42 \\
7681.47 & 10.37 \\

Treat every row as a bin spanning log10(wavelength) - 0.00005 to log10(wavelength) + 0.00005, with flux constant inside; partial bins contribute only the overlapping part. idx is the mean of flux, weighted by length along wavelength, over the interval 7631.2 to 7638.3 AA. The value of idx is 10.5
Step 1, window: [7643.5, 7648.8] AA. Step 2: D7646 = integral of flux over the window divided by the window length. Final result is 10.5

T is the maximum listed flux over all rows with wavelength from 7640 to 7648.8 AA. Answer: 10.72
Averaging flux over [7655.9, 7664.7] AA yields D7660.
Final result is 10.5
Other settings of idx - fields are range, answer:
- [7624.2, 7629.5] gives 10.5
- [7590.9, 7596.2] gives 10.5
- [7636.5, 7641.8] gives 10.6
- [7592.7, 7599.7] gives 10.4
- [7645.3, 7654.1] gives 10.6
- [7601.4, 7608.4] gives 10.6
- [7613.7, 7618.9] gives 10.3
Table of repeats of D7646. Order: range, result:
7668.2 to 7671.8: 10.4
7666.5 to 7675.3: 10.4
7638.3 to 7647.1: 10.6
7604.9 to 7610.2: 10.6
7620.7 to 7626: 10.2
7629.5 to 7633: 10.7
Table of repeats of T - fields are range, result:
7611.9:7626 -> 10.35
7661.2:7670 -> 10.44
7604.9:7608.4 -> 10.61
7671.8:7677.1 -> 10.52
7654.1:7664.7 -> 10.59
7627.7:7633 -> 10.73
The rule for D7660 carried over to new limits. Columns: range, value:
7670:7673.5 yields 10.4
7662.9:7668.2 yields 10.4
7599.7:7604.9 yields 10.6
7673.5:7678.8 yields 10.5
